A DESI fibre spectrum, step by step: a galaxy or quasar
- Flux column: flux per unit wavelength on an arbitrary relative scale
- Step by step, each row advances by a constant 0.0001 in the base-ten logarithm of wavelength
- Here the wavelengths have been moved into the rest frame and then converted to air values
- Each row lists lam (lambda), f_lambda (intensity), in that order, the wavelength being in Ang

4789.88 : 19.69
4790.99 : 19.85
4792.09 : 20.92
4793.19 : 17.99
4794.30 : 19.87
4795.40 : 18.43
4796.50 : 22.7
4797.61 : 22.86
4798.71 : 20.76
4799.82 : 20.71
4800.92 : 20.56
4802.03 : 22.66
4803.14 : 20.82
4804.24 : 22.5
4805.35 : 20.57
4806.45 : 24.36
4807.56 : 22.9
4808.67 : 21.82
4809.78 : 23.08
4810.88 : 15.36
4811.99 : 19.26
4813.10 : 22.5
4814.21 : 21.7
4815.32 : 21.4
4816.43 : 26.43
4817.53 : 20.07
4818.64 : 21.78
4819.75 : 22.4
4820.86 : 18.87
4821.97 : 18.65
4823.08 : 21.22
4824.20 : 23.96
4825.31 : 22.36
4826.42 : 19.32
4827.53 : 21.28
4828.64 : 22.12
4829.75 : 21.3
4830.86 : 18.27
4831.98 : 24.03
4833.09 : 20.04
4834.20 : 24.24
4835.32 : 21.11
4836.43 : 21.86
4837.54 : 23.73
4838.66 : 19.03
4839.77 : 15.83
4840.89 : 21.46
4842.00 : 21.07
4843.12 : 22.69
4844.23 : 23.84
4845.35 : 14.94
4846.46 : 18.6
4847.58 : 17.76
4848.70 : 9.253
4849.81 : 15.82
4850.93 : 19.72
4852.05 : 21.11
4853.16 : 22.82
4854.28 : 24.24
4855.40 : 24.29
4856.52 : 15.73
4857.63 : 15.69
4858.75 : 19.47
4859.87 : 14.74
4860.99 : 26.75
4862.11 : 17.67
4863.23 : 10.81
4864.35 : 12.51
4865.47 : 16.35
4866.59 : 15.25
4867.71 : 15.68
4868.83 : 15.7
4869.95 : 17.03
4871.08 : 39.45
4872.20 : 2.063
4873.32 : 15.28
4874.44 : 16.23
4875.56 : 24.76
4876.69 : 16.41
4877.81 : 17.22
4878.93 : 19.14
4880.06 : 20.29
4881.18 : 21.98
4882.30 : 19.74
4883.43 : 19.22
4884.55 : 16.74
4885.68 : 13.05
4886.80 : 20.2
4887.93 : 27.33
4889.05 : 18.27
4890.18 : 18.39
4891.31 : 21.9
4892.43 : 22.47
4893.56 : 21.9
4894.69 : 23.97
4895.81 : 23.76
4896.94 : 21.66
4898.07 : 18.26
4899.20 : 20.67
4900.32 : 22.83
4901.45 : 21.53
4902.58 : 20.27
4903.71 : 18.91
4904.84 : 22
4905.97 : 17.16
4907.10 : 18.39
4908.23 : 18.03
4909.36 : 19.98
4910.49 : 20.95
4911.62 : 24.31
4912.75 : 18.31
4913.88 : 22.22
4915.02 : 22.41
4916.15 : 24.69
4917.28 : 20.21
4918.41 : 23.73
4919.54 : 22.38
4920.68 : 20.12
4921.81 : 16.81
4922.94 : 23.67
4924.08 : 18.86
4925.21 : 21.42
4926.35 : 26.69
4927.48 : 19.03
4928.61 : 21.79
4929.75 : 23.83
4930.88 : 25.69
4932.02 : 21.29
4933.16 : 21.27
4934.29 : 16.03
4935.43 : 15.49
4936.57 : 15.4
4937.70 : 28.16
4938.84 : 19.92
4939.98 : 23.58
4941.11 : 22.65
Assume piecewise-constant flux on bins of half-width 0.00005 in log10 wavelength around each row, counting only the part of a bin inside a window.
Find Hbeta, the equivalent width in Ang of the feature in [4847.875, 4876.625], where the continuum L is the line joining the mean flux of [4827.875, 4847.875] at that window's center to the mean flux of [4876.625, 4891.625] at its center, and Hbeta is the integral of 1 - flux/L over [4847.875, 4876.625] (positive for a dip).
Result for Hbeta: 3.0 Ang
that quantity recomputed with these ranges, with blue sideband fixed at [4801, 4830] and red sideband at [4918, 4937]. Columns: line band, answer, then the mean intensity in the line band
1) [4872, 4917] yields 2.2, 20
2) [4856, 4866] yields 2.2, 16.6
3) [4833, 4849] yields 1.1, 19.8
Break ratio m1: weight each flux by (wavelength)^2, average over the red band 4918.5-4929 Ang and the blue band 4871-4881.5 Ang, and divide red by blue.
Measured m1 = 1.19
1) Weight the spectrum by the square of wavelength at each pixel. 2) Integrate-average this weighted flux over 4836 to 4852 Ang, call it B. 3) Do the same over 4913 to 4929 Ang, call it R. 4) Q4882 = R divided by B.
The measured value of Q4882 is 1.2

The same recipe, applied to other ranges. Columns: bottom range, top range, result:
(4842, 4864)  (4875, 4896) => 1.10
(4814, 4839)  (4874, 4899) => 0.96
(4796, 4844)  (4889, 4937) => 1.01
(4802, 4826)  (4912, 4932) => 1.06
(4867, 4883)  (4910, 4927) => 1.19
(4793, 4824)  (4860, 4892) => 0.89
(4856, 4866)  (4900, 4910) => 1.21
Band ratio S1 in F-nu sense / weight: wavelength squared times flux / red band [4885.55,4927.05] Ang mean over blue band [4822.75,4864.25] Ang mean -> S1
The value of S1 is 1.1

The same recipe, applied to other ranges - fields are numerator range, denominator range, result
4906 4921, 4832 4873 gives 1.14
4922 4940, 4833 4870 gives 1.17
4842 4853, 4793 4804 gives 0.90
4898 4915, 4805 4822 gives 0.99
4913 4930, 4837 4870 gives 1.22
